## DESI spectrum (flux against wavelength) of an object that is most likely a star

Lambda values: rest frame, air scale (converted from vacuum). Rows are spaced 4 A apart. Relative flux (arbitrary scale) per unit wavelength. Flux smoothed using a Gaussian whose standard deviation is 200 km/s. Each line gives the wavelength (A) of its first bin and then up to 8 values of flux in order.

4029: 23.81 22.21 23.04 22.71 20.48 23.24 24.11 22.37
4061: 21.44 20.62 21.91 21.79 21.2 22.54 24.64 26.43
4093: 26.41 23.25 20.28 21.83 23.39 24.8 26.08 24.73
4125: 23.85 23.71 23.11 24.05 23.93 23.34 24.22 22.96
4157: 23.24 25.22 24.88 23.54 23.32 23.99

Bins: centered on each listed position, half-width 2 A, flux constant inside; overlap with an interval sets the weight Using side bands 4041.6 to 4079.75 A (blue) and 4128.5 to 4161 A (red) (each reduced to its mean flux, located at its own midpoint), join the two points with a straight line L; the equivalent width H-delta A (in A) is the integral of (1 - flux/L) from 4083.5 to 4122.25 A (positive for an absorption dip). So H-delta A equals -2.3 A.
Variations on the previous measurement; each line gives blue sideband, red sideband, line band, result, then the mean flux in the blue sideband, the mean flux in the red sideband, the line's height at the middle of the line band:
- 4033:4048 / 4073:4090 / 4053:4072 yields 0.8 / 22.2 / 23.3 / 22.8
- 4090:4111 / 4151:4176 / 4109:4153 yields -1.1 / 23.2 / 23.9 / 23.5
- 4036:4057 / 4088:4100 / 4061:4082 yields 2.0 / 22.7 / 24.9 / 23.8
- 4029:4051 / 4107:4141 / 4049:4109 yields 1.2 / 22.5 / 24.2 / 23.3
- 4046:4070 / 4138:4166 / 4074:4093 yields -1.0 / 22.2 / 23.9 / 22.7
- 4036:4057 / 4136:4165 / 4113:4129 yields -0.8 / 22.7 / 23.9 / 23.6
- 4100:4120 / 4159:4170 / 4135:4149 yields 0.2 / 23.5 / 24.6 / 24.2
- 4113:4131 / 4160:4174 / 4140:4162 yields 0.6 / 24.6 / 24.2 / 24.4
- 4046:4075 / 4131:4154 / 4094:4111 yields 0.3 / 22.2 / 23.6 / 22.9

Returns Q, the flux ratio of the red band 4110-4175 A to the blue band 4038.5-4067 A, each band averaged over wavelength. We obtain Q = 1.09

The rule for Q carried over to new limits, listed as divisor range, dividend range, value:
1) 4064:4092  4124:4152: 1.03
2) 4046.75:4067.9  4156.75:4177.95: 1.08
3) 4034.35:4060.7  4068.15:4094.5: 1.04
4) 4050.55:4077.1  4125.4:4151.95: 1.08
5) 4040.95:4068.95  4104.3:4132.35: 1.09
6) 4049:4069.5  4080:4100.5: 1.10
